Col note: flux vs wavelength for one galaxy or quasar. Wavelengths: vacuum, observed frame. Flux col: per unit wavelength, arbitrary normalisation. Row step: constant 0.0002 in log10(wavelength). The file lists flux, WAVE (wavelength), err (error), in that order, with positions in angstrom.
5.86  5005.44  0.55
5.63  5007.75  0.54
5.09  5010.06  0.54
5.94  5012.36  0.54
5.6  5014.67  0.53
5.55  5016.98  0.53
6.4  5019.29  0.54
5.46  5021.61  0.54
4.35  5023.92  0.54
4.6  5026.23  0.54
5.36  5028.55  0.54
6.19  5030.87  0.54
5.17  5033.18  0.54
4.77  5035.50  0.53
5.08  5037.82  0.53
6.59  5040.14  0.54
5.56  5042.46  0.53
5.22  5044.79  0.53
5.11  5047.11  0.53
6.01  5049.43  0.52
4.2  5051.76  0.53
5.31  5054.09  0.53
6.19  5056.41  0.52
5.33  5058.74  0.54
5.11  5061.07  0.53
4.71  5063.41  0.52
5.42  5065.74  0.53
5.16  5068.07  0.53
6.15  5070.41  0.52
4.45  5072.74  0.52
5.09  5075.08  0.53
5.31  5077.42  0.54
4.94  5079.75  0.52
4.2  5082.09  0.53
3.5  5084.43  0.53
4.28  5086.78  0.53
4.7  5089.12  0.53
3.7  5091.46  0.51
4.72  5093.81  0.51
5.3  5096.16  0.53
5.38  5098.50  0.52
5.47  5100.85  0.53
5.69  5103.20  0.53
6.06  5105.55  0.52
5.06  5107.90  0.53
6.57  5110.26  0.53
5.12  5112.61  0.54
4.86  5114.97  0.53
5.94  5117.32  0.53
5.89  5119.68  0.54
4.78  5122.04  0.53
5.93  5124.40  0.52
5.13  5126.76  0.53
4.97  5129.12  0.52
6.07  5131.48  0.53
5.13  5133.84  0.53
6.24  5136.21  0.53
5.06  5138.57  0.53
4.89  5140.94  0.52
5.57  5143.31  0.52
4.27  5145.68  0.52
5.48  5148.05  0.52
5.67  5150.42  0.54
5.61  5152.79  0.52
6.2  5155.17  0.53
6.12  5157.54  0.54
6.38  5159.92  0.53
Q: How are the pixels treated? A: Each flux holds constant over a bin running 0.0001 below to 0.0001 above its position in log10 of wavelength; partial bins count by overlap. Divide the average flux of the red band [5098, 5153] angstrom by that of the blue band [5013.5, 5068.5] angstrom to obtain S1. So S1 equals 1.0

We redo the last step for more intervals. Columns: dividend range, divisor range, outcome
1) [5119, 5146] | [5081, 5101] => 1.18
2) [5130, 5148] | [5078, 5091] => 1.23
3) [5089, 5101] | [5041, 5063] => 0.91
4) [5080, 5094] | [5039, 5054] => 0.77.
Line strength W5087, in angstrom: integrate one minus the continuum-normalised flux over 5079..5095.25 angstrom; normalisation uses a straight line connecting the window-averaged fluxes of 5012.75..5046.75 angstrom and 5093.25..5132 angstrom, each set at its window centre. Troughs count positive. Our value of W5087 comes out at 3.5 angstrom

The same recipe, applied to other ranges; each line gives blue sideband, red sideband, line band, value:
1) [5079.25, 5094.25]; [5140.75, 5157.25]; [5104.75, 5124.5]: -3.2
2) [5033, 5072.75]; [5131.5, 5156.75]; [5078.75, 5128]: 2.7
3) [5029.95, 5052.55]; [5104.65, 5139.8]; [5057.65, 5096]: 4.5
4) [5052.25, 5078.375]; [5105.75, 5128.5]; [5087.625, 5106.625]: 1.0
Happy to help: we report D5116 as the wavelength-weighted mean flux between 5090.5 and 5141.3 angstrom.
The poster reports 5.38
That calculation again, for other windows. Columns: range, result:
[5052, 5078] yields 5.25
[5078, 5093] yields 4.28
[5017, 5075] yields 5.33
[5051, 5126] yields 5.15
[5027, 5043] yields 5.51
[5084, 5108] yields 4.93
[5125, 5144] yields 5.4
